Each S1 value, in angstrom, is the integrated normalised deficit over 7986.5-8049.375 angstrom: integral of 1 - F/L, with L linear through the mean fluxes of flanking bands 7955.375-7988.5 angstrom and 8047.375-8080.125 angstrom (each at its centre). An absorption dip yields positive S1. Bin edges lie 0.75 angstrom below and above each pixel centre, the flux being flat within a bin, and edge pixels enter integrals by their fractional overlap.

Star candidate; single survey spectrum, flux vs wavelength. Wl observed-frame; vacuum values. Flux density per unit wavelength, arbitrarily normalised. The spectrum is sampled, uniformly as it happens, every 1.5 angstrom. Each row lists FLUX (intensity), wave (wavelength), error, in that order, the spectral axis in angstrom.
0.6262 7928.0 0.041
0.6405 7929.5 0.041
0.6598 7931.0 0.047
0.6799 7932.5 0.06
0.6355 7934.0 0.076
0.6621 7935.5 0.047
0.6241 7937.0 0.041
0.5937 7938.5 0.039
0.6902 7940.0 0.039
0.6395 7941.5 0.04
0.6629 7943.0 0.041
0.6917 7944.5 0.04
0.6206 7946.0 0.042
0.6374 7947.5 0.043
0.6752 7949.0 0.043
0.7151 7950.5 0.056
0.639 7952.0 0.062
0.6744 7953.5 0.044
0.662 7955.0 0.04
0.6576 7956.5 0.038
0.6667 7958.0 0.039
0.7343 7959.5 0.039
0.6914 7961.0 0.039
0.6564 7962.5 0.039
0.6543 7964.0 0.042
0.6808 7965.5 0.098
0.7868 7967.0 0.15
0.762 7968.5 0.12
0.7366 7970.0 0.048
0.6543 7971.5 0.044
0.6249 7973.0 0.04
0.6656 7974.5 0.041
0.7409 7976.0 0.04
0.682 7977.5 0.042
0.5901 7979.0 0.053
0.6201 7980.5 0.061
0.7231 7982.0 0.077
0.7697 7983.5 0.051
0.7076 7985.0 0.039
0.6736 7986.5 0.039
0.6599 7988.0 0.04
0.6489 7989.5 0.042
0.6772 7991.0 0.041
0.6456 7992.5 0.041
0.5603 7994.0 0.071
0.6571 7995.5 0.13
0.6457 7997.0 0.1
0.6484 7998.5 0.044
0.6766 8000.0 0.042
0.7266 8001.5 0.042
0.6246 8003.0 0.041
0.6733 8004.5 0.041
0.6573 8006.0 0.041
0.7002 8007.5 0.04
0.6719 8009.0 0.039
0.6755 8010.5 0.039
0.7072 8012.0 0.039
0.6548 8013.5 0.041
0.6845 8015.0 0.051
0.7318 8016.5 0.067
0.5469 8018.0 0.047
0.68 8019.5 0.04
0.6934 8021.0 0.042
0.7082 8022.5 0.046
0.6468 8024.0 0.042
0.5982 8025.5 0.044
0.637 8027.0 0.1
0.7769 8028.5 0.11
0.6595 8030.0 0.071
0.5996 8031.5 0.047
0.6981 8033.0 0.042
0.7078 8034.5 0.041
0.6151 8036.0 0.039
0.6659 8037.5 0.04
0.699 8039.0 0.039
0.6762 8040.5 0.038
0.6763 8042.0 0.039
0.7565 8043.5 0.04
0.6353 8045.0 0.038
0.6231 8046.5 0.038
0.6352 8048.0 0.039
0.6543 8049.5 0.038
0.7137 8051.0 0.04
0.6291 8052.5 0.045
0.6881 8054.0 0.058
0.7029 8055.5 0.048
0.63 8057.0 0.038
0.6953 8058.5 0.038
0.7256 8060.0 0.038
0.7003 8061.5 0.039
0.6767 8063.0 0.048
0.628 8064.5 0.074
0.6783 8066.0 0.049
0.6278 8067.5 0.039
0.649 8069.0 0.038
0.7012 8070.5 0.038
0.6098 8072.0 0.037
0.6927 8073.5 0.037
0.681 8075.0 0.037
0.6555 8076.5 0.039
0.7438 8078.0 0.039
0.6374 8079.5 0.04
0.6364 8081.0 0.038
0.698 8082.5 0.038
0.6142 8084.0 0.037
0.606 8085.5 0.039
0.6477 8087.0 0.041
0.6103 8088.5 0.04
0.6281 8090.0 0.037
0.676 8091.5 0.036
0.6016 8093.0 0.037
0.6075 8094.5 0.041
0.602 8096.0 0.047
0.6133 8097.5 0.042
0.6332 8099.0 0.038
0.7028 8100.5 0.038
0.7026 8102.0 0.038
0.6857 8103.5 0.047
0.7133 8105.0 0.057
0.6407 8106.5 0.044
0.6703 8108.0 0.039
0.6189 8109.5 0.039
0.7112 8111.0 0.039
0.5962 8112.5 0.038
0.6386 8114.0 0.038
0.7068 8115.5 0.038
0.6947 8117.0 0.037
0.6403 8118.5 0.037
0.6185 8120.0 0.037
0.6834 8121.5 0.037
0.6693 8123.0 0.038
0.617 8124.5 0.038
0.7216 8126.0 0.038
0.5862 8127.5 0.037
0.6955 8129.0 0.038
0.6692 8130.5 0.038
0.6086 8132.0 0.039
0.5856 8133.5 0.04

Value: 1.3 angstrom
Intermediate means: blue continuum 0.688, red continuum 0.671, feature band 0.665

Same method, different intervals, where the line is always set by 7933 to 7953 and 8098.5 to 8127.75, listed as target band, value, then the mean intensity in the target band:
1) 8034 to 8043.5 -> -0.3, 0.679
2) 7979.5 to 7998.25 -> -0.2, 0.664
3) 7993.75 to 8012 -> -0.2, 0.664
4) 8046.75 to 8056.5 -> -0.1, 0.667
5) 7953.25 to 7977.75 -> -1.3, 0.691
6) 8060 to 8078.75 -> -0.3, 0.673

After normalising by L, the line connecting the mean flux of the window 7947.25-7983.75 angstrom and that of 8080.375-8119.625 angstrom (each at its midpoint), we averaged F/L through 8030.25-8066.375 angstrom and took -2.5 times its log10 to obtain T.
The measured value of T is -0.01 mag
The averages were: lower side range 0.683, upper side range 0.65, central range 0.671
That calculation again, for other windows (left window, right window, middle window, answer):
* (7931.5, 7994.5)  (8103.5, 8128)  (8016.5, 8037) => 0.01 mag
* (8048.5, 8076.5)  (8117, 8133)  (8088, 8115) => 0.02 mag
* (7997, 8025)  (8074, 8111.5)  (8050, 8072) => -0.02 mag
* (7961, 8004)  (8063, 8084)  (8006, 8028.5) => 0.00 mag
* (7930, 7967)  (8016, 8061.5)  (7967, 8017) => -0.01 mag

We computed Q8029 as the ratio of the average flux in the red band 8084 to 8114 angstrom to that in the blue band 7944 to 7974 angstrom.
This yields 0.9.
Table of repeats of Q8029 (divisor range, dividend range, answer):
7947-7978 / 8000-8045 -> 0.98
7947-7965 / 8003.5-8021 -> 1.00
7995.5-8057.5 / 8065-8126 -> 0.98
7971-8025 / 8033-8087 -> 1.00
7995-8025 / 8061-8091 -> 0.98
